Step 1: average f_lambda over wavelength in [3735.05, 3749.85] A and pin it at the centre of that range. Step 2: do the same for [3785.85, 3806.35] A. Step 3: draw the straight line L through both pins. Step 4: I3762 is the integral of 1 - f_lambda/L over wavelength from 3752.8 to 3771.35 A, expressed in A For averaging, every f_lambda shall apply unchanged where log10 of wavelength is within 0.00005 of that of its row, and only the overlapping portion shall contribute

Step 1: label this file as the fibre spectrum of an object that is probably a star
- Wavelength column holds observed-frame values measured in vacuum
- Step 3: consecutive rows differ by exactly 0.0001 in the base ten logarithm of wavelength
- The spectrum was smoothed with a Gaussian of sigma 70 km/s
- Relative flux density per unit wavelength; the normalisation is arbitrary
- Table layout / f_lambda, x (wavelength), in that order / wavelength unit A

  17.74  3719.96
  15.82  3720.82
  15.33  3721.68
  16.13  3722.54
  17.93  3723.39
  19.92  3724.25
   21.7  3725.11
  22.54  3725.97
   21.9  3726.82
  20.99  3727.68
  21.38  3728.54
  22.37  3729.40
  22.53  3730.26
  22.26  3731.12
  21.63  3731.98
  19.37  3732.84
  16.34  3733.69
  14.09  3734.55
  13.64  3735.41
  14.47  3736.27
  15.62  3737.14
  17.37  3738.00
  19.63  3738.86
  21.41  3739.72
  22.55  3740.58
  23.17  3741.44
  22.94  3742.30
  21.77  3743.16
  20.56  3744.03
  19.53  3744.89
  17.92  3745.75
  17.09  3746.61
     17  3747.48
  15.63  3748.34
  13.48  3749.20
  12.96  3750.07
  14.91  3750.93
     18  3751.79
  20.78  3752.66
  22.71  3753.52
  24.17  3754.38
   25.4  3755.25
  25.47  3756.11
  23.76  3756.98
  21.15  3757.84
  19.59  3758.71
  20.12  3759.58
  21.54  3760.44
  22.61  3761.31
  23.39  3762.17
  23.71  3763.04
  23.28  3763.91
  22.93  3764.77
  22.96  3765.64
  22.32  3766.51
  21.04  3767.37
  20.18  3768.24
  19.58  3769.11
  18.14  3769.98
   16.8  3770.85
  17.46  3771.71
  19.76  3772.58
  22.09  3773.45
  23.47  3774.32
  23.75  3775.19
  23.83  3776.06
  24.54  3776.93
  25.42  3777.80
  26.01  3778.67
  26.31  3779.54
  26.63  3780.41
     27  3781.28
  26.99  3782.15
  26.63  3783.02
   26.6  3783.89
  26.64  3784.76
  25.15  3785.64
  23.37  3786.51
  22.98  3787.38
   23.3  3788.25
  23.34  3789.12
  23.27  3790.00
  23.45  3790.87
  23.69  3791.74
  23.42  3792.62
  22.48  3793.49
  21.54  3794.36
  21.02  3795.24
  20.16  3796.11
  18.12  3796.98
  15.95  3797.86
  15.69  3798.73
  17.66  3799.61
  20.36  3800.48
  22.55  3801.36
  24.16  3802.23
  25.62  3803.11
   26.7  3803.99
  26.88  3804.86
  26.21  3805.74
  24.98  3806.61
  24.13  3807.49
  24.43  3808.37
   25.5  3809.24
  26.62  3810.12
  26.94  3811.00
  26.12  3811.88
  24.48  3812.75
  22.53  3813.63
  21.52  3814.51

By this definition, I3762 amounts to -2.0 A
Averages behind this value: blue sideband 18.4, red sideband 22.3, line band 21.9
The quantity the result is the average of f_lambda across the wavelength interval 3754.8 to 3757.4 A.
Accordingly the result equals 24.8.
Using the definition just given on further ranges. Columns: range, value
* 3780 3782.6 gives 26.9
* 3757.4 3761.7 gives 21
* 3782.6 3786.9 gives 25.7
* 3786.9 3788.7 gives 23.2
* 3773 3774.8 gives 22.7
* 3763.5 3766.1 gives 23.1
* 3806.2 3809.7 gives 24.8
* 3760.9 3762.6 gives 23.1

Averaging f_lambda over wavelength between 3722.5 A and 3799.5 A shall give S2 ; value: 21.2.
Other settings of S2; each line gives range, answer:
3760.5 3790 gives 23.3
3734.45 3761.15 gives 19.4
